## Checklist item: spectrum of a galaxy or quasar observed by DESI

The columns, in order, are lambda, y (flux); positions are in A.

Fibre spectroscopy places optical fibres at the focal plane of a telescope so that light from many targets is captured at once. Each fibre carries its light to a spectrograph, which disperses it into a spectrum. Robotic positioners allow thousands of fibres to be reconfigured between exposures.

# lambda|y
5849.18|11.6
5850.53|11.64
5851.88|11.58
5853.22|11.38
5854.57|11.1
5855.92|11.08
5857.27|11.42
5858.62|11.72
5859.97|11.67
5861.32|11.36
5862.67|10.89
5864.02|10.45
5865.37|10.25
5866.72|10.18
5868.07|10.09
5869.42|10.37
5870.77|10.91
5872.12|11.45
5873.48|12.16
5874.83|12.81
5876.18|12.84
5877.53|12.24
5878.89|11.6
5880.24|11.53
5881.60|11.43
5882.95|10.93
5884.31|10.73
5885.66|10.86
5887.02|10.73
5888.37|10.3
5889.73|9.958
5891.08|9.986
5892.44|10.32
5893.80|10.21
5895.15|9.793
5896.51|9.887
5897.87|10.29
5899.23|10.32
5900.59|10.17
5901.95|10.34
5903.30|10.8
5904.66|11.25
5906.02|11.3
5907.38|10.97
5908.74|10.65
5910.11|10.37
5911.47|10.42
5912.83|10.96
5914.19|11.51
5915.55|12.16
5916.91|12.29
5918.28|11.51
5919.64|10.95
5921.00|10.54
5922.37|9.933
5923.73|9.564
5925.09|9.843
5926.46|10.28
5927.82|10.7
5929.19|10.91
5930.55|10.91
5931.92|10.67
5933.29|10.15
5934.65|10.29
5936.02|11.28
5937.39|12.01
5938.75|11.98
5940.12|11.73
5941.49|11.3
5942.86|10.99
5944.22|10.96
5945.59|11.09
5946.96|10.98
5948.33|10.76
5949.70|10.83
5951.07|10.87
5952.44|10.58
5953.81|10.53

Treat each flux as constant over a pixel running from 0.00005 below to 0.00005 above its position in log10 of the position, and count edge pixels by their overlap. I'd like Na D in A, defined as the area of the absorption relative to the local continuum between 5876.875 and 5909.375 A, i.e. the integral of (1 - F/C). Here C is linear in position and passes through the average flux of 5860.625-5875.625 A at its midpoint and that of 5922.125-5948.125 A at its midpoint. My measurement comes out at 0.8 A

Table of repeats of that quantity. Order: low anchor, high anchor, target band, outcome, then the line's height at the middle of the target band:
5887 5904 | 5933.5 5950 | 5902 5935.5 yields -0.3 A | 10.7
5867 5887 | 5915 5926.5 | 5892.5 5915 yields 0.9 A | 11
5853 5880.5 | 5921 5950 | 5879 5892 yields 0.5 A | 11.2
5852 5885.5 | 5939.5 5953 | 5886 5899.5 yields 1.2 A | 11.2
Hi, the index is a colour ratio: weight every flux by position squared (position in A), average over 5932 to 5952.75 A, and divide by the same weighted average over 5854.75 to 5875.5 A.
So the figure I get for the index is 1.02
